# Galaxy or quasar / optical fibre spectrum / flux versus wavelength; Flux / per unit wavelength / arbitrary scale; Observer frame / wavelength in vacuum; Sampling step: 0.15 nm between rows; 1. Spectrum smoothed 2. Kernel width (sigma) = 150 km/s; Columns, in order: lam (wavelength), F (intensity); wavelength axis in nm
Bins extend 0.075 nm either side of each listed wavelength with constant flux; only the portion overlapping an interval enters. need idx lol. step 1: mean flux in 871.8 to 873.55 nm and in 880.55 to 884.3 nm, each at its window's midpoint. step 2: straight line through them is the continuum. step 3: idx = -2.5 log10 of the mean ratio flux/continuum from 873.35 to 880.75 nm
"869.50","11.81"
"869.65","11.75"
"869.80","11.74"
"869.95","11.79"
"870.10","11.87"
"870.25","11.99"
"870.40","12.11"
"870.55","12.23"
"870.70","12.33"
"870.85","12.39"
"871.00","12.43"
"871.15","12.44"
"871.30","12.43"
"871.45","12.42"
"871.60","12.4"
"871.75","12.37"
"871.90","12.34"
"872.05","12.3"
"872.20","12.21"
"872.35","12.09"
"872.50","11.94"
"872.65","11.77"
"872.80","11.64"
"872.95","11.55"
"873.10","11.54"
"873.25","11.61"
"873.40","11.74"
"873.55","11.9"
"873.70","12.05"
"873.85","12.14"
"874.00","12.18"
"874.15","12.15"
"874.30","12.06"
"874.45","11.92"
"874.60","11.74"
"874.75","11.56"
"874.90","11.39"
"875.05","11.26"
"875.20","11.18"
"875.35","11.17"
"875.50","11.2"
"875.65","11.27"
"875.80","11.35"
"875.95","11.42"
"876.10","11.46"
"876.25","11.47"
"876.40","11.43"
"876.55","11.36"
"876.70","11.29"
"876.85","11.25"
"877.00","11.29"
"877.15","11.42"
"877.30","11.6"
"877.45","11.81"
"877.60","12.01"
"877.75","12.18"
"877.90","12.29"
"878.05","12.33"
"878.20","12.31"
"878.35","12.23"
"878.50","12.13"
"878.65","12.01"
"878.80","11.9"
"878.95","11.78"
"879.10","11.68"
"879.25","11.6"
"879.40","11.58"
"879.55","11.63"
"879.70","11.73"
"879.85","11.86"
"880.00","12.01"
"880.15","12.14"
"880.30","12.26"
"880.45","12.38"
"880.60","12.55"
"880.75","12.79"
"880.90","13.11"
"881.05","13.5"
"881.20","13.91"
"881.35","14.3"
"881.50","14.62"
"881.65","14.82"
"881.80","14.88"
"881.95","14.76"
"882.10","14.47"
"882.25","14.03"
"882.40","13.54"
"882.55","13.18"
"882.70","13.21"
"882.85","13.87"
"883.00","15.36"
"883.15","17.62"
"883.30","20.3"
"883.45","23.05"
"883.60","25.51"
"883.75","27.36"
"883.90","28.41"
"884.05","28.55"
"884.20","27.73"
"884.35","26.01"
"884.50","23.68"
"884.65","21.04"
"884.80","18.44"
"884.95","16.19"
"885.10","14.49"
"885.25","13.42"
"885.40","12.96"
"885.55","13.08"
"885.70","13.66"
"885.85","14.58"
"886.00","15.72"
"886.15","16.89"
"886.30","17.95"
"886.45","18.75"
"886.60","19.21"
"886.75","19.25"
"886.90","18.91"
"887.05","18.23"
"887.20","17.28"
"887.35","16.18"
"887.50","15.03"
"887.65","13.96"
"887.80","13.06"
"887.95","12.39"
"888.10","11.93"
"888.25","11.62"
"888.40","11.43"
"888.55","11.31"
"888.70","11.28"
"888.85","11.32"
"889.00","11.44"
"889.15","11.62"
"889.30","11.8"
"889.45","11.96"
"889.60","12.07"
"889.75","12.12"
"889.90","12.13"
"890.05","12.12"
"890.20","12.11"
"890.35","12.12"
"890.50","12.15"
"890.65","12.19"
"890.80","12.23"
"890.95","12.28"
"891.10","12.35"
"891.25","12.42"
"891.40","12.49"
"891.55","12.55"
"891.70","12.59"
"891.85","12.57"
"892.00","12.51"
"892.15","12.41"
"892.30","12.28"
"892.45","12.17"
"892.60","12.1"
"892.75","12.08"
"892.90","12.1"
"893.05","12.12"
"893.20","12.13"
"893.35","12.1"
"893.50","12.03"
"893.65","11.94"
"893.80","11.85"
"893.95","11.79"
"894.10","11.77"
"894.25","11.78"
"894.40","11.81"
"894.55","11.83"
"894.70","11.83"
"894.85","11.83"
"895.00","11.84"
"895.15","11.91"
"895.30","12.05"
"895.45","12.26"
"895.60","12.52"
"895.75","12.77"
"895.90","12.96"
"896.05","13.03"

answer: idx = 0.21 mag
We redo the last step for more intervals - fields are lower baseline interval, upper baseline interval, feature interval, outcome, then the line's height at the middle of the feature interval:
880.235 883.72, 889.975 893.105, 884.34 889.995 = -0.091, 13.7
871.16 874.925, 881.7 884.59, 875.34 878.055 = 0.268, 14.8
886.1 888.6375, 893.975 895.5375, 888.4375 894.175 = 0.122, 13.6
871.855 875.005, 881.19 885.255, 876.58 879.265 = 0.254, 15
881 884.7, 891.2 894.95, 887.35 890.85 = 0.198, 14.7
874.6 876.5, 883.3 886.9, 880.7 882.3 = 0.177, 16.6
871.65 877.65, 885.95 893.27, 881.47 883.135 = -0.147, 12.5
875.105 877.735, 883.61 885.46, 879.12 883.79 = 0.223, 17.8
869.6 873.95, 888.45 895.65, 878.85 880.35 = 0.021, 12.1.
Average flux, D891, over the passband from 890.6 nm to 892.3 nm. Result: 12.4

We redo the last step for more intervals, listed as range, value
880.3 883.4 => 14.4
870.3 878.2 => 11.8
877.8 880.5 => 12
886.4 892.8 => 13.2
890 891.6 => 12.3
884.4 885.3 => 18.2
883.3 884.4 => 26.2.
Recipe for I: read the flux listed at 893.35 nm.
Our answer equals 12.1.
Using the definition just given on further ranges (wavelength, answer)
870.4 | 12.11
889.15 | 11.62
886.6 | 19.21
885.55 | 13.08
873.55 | 11.9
